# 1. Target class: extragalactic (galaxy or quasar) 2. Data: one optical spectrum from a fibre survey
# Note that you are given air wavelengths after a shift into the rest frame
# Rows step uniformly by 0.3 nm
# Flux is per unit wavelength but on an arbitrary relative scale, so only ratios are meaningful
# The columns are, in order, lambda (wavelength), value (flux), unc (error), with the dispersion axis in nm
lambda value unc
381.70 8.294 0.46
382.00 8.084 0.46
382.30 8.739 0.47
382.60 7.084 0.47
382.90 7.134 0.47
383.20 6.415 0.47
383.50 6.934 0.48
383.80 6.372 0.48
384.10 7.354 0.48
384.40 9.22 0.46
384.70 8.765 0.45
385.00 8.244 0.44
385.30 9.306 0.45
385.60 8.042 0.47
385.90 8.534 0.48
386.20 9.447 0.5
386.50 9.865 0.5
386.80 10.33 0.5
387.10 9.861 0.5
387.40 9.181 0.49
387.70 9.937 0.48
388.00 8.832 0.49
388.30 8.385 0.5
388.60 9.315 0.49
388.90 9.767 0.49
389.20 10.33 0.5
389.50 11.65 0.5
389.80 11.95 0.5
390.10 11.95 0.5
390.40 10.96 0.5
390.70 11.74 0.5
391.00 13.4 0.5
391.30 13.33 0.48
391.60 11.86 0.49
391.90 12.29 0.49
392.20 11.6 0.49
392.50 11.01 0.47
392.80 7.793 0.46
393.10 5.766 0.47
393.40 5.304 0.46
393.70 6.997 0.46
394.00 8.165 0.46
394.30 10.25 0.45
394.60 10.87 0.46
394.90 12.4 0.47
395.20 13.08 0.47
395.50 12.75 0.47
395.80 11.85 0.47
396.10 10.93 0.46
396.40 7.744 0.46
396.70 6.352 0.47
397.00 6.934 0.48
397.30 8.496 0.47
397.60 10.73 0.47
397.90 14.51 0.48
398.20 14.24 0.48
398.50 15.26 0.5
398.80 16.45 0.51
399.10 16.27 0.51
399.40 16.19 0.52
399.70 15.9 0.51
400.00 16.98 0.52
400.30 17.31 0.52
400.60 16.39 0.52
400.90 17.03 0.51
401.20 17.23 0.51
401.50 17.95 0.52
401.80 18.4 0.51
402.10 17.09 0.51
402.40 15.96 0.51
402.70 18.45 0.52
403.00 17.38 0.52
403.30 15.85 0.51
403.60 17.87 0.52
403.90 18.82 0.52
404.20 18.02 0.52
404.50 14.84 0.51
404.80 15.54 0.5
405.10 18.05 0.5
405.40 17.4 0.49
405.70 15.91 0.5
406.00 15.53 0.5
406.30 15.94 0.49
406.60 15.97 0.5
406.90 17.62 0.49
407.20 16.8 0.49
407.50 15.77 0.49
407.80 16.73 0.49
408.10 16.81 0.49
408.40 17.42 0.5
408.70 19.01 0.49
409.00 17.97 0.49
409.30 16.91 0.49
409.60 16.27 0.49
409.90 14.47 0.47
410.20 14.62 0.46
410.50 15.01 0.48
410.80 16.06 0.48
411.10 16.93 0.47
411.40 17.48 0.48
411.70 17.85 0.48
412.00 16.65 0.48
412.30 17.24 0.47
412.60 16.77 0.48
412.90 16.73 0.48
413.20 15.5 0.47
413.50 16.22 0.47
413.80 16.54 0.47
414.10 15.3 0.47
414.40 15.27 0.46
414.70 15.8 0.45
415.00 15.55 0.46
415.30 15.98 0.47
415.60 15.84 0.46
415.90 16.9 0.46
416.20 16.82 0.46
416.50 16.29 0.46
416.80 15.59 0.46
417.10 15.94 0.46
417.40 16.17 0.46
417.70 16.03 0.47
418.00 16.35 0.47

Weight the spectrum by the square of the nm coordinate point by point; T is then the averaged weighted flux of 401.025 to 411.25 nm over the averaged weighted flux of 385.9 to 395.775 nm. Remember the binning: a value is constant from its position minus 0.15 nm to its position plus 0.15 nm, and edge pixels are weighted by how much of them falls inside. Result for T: 1.76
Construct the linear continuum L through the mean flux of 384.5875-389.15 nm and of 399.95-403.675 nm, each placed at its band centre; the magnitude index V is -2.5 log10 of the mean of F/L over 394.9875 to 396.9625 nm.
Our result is 0.33 mag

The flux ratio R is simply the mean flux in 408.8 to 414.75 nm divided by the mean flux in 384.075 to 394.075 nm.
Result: 1.7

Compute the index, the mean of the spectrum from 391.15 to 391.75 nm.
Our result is 12.6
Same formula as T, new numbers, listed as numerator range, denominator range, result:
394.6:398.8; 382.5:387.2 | 1.45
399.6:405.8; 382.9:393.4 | 1.91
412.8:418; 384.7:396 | 1.79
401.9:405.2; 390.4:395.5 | 1.72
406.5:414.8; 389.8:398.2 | 1.72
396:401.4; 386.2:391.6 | 1.35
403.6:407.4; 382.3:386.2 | 2.36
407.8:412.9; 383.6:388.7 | 2.13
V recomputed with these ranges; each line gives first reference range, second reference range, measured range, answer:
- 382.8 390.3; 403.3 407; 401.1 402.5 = -0.13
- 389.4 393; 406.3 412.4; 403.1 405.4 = -0.12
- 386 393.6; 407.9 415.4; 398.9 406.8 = -0.21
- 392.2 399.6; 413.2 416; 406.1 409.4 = -0.20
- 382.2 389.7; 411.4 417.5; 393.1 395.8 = 0.13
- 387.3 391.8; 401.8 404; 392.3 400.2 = 0.25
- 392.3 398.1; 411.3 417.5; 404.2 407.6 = -0.22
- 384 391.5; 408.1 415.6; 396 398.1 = 0.30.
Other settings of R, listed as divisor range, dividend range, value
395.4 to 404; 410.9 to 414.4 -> 1.13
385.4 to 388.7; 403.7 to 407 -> 1.81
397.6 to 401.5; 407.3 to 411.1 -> 1.03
